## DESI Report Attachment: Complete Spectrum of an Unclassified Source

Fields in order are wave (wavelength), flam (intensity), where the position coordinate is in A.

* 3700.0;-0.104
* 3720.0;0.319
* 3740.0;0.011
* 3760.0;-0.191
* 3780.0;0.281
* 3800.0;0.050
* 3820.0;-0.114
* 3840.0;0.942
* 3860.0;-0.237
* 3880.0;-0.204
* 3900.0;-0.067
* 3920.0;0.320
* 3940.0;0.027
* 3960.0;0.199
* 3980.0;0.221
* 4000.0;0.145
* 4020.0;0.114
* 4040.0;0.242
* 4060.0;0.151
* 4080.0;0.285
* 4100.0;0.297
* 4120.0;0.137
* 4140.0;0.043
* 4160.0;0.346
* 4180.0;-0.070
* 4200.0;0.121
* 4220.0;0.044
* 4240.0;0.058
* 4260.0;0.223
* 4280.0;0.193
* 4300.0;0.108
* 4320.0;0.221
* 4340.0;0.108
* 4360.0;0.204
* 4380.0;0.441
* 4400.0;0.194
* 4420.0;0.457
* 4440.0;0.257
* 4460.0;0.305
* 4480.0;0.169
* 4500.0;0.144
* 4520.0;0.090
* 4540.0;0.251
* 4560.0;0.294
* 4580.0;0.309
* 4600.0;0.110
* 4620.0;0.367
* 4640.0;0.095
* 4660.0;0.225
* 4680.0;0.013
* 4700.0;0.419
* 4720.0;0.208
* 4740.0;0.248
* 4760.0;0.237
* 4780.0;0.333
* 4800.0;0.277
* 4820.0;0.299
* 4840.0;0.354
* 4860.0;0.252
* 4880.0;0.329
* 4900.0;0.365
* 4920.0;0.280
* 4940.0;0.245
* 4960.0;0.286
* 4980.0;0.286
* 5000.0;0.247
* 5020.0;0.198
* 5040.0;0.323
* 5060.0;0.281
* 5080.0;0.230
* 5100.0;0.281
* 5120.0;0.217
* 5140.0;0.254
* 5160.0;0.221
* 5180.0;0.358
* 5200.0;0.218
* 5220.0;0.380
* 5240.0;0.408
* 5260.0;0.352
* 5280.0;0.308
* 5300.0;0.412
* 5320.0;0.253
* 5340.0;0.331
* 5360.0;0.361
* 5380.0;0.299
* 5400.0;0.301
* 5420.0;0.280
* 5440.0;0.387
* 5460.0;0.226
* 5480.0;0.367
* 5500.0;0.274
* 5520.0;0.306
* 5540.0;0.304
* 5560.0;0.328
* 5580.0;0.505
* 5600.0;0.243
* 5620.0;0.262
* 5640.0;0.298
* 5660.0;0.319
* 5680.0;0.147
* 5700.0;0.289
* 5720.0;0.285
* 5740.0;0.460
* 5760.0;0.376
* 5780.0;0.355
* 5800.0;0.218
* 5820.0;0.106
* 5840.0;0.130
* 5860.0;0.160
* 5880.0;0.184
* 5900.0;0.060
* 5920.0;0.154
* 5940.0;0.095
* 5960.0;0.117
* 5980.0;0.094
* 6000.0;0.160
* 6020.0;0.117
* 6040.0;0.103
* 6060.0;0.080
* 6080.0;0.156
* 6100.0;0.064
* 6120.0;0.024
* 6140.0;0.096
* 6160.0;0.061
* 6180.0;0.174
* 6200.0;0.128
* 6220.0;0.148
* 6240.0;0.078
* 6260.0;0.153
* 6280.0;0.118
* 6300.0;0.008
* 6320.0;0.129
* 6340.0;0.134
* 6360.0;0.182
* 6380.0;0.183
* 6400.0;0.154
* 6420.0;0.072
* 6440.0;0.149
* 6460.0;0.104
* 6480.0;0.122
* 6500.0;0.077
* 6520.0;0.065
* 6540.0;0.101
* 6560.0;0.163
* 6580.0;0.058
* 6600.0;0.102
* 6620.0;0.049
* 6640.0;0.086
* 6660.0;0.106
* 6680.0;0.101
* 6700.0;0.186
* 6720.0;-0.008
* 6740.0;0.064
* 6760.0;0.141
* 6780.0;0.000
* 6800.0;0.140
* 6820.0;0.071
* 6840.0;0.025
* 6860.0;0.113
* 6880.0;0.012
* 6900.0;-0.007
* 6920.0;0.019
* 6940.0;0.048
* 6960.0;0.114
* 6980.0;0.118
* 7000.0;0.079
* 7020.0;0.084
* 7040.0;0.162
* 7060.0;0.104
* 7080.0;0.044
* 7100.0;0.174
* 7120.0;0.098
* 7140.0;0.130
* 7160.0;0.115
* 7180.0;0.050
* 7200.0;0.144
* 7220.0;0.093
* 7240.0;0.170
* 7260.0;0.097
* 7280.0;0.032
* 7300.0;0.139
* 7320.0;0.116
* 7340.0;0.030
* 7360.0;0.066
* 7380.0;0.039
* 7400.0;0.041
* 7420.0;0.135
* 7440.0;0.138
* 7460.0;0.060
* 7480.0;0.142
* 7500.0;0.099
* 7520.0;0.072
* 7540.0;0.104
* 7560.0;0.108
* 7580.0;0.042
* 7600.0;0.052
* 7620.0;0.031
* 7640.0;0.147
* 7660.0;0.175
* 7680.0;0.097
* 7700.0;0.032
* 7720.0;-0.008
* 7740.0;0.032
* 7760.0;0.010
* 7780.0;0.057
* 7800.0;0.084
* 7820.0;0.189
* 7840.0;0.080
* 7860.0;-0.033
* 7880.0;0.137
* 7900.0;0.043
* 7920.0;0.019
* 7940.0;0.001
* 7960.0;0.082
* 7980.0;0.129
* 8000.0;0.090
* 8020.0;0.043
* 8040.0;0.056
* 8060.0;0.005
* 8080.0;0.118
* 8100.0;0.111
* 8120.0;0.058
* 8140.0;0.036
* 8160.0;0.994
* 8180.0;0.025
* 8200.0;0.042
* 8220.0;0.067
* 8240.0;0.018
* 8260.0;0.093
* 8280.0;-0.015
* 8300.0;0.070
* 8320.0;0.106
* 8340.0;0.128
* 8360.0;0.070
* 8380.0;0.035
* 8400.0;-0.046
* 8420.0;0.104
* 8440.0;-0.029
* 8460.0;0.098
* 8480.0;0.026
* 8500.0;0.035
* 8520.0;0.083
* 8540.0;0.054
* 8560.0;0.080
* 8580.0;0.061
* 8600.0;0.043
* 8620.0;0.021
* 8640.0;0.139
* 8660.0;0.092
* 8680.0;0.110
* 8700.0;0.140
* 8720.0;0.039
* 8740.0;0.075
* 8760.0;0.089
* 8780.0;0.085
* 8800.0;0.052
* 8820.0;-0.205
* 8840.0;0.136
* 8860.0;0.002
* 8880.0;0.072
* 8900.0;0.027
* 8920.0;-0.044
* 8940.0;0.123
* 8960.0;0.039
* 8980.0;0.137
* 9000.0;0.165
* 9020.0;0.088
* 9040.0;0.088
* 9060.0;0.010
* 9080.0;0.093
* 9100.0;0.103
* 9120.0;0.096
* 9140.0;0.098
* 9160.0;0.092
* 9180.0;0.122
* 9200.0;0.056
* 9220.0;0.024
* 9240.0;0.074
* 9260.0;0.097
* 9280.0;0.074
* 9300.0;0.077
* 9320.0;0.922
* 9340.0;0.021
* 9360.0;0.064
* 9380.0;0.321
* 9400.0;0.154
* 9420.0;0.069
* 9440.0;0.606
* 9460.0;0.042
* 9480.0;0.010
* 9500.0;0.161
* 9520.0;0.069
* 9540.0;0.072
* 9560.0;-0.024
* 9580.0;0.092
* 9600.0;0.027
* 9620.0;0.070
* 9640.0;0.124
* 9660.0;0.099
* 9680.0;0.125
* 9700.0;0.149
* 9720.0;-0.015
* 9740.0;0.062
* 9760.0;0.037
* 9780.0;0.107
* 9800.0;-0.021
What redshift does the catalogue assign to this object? 1.19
